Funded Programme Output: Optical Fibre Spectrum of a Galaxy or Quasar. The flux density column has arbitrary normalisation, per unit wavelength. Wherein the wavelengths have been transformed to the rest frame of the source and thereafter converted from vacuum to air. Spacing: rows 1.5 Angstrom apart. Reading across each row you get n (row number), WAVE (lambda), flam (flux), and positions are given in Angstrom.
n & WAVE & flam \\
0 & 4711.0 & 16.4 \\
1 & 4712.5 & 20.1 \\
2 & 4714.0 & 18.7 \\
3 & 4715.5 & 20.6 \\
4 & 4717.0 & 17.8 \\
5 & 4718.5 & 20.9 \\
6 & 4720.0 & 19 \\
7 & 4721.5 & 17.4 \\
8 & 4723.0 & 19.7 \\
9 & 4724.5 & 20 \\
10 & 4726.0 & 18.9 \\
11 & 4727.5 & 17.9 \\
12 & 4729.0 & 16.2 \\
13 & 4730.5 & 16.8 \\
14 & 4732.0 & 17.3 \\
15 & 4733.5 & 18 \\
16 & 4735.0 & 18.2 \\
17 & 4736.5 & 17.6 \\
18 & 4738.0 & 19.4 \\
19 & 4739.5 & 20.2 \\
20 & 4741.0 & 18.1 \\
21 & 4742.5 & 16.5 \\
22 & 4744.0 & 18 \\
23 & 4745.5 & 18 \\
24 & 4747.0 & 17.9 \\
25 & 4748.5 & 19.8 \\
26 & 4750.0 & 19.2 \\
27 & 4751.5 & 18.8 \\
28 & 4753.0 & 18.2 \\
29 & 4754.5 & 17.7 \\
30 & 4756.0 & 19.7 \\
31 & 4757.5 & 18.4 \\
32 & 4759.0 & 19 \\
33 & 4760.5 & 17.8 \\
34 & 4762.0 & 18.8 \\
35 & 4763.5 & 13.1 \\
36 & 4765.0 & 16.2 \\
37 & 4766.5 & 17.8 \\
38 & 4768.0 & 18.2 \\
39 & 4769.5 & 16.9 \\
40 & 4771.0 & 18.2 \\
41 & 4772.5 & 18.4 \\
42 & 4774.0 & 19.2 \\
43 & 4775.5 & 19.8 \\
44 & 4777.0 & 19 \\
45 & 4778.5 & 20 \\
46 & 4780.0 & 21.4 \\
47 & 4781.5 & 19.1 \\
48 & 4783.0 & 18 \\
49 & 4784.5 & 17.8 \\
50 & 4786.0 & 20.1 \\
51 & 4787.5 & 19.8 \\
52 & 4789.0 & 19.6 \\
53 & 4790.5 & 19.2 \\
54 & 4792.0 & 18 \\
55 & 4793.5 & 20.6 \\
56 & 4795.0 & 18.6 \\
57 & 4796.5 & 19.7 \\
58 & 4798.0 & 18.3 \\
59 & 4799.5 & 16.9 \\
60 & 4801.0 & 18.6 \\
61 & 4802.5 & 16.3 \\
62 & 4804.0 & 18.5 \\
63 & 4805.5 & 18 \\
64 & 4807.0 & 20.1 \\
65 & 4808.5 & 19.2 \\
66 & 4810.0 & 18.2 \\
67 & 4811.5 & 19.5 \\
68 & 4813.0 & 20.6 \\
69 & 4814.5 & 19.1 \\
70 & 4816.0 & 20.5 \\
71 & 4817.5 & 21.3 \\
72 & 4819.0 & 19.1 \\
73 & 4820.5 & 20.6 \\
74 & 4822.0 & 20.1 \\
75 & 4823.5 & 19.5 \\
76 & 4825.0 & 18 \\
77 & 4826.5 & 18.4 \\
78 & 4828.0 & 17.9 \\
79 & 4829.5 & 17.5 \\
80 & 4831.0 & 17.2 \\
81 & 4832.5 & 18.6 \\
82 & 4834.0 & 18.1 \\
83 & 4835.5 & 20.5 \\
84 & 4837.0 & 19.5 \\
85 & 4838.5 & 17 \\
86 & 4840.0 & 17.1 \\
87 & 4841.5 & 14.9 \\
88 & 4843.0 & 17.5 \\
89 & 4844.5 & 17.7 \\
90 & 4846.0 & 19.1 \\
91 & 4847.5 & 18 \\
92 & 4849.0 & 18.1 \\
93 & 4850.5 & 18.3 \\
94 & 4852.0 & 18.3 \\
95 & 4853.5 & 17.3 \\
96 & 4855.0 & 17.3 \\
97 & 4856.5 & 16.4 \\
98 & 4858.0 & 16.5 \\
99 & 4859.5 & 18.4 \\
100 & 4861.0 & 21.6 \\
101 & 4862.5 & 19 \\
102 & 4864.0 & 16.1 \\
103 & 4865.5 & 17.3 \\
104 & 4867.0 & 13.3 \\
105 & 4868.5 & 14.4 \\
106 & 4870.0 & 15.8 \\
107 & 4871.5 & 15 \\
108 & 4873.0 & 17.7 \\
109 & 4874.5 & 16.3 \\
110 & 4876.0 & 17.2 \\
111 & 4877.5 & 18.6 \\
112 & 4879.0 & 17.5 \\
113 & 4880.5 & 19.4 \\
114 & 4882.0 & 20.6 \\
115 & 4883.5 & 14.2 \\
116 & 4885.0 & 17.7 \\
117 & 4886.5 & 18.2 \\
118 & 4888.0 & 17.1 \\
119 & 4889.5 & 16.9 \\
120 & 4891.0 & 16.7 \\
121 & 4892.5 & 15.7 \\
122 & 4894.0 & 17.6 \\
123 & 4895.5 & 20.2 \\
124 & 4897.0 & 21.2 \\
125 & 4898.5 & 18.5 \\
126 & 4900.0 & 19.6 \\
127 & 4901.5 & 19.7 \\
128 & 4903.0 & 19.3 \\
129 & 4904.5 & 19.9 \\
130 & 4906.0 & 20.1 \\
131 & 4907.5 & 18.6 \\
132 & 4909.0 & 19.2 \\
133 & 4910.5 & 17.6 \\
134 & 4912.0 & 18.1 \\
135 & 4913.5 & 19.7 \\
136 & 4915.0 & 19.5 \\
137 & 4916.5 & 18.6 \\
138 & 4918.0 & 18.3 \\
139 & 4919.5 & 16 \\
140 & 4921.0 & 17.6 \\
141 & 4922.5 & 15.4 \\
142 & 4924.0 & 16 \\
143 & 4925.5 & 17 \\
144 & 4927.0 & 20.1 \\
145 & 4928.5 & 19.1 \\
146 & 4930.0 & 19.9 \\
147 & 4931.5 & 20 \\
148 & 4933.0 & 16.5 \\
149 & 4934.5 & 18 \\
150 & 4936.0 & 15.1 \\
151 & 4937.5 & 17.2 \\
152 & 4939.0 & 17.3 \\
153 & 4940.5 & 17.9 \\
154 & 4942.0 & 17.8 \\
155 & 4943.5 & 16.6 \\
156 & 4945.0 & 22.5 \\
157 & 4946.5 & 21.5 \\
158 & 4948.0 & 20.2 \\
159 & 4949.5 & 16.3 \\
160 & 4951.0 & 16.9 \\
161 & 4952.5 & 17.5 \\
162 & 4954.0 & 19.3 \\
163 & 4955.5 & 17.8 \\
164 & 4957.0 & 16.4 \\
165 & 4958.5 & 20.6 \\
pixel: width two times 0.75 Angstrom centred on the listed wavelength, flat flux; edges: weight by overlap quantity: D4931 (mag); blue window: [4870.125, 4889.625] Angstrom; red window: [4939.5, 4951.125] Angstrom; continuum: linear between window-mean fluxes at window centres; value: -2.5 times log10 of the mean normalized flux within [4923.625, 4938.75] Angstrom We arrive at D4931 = 0.03 mag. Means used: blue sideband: 17.4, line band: 17.9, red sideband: 18.8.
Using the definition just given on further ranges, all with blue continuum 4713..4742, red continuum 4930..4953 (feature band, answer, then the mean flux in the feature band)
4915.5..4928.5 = 0.041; 17.5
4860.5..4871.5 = 0.109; 16.6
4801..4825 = -0.052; 19.3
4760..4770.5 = 0.092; 17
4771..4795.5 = -0.047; 19.3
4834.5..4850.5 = 0.023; 18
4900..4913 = -0.052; 19.1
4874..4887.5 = 0.031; 17.8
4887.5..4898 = 0.018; 17.9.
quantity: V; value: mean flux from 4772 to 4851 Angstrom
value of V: 18.8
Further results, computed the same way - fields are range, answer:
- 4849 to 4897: 17.4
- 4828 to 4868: 17.7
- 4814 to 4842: 18.7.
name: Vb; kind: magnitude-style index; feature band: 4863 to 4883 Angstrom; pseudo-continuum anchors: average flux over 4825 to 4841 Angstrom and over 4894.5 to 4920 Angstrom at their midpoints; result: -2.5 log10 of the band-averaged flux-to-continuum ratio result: 0.11 mag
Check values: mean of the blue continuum 18.1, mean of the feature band 16.9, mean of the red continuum 19.1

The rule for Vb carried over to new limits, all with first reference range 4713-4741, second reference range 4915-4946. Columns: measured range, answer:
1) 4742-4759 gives 0.00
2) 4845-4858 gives 0.02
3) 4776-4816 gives -0.04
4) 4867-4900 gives 0.04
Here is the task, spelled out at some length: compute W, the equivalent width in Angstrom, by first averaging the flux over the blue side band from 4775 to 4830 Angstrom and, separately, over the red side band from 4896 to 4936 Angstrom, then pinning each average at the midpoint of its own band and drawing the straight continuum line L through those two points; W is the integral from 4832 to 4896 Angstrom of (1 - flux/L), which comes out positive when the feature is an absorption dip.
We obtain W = 4.5 Angstrom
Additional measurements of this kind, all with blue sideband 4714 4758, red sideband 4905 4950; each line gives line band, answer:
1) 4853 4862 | 0.2 Angstrom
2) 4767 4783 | -0.4 Angstrom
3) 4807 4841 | -1.1 Angstrom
